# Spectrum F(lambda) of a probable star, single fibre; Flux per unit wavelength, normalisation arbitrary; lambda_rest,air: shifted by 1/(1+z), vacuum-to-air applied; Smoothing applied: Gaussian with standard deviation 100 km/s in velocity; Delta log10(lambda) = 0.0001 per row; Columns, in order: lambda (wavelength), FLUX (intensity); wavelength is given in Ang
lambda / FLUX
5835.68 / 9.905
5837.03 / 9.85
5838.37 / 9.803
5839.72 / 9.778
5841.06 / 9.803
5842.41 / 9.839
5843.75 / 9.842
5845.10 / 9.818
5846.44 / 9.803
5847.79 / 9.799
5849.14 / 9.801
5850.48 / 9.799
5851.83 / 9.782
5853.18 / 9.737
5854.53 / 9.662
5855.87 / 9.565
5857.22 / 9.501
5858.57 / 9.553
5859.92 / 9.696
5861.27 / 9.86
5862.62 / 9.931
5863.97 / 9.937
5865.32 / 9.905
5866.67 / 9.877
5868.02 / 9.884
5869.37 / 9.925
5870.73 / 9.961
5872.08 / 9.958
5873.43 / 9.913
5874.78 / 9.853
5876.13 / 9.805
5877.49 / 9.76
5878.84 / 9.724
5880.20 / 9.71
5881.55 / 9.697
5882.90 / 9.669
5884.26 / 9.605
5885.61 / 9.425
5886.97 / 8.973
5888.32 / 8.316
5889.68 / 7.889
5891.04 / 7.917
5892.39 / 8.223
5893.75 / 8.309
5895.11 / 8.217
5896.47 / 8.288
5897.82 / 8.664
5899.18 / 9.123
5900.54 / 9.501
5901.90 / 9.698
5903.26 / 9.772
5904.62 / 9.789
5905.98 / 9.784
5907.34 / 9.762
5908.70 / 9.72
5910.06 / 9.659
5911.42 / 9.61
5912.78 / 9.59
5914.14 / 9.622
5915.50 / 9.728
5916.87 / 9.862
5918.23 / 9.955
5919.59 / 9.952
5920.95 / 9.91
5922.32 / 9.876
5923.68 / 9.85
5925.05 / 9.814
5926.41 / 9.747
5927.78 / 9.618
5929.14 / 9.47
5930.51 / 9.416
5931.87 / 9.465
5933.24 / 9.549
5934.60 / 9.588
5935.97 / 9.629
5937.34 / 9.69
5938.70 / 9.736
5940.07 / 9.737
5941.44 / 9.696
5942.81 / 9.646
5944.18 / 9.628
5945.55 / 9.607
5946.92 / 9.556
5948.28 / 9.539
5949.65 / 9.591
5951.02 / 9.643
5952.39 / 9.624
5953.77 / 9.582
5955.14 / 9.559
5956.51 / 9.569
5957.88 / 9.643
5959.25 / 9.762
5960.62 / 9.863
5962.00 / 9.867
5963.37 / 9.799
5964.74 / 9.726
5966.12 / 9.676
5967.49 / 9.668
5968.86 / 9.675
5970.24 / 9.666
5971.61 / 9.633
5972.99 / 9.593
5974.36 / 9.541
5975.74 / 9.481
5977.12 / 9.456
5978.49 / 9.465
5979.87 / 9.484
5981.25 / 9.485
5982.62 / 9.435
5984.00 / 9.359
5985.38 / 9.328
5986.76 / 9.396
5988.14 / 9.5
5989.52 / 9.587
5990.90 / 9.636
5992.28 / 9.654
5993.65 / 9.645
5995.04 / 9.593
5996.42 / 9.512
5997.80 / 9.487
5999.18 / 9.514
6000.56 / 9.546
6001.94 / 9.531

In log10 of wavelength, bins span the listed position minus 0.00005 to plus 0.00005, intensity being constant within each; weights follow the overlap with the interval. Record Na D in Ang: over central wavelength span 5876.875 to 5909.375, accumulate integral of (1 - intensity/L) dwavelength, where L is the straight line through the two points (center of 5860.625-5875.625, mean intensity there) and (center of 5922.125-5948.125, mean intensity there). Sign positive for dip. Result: 2.2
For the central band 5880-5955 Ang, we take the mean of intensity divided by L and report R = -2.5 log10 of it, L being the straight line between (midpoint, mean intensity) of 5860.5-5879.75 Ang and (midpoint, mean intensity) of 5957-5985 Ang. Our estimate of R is 0.03 mag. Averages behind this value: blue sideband 9.87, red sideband 9.61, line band 9.44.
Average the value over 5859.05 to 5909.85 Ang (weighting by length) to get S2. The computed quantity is 9.41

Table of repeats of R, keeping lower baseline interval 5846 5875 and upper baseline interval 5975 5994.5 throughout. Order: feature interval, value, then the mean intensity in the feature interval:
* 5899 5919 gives -0.001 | 9.69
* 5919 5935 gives -0.006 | 9.69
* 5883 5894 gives 0.128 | 8.65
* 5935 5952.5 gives -0.005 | 9.64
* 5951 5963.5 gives -0.014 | 9.69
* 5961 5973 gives -0.019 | 9.71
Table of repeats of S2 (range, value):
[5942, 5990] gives 9.59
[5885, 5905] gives 8.79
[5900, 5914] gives 9.69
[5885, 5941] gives 9.38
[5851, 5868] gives 9.76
